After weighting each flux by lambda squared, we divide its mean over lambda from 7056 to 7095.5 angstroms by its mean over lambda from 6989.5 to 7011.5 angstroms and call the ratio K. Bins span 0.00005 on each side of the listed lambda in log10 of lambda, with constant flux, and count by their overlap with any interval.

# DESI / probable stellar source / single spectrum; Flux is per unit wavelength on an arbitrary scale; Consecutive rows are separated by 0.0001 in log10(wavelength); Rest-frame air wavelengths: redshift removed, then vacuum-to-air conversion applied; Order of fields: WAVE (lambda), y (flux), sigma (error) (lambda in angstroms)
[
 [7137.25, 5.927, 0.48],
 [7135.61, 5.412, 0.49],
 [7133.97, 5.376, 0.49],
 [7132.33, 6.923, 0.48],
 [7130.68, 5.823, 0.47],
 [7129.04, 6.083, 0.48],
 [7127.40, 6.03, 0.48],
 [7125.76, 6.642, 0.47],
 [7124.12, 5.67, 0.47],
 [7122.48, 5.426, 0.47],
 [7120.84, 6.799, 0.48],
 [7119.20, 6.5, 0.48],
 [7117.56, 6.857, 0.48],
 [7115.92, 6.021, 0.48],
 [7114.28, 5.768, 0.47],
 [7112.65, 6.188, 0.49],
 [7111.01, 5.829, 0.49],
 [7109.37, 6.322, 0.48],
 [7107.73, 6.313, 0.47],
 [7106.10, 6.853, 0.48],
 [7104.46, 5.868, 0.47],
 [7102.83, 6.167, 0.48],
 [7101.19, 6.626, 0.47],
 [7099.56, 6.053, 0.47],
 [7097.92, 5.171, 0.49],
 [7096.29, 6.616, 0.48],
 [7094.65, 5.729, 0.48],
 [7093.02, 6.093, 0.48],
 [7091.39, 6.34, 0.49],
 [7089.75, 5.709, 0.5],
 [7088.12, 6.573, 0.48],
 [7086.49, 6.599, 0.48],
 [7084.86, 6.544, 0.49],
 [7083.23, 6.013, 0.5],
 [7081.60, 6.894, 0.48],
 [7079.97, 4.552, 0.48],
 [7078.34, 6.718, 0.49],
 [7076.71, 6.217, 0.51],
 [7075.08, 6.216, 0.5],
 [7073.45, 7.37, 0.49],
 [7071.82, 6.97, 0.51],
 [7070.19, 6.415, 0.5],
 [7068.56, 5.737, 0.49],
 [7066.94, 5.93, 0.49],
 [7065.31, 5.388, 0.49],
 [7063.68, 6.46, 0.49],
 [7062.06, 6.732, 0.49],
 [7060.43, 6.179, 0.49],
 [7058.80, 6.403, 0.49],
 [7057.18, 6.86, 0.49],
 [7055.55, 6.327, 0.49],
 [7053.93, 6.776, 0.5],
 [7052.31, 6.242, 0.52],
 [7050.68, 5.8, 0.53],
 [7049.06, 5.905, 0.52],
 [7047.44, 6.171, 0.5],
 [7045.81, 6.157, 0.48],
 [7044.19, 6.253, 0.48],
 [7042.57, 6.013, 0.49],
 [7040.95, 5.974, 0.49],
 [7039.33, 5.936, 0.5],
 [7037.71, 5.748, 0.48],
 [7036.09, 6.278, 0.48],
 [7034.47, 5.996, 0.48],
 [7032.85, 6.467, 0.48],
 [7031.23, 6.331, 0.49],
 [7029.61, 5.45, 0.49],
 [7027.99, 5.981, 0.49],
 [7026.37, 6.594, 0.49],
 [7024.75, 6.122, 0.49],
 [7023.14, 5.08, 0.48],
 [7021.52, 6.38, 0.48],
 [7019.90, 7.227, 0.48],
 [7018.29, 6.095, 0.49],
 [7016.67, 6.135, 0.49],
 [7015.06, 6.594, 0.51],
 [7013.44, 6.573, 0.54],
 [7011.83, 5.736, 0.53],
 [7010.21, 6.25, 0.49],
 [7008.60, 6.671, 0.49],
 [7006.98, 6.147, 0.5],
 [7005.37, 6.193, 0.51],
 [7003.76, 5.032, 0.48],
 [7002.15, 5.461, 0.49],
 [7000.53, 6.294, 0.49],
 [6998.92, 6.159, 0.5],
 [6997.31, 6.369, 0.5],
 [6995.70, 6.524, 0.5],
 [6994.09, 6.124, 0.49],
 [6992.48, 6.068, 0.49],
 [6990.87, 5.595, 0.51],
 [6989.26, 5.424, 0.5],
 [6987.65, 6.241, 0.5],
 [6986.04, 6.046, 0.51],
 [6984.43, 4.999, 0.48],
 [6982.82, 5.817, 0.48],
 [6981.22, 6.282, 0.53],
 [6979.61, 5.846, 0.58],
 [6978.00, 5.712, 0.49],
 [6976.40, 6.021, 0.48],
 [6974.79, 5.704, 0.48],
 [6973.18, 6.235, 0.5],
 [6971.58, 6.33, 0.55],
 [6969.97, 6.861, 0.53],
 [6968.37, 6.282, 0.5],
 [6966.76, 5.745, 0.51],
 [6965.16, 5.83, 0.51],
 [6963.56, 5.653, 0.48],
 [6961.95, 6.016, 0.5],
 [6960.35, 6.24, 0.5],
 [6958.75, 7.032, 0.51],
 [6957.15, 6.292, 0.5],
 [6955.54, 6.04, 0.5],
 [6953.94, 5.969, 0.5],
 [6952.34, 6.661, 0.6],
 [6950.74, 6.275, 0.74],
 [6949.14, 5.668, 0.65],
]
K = 1.06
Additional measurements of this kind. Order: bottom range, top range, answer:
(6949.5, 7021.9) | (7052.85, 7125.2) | 1.05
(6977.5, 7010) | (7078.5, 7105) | 1.06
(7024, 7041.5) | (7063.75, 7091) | 1.04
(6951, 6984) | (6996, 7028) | 1.02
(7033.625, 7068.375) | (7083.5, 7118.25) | 1.02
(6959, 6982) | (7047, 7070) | 1.05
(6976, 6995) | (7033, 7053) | 1.05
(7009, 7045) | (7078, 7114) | 1.02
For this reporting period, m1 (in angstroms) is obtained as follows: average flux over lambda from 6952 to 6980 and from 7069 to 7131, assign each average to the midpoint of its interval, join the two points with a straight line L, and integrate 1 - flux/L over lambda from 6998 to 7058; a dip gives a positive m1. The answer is 0.28 angstroms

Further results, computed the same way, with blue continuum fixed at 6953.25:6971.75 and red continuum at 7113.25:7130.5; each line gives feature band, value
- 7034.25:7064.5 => -0.2 angstroms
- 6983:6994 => 0.8 angstroms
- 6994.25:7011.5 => 0.2 angstroms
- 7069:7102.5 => -0.5 angstroms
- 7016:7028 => -0.1 angstroms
